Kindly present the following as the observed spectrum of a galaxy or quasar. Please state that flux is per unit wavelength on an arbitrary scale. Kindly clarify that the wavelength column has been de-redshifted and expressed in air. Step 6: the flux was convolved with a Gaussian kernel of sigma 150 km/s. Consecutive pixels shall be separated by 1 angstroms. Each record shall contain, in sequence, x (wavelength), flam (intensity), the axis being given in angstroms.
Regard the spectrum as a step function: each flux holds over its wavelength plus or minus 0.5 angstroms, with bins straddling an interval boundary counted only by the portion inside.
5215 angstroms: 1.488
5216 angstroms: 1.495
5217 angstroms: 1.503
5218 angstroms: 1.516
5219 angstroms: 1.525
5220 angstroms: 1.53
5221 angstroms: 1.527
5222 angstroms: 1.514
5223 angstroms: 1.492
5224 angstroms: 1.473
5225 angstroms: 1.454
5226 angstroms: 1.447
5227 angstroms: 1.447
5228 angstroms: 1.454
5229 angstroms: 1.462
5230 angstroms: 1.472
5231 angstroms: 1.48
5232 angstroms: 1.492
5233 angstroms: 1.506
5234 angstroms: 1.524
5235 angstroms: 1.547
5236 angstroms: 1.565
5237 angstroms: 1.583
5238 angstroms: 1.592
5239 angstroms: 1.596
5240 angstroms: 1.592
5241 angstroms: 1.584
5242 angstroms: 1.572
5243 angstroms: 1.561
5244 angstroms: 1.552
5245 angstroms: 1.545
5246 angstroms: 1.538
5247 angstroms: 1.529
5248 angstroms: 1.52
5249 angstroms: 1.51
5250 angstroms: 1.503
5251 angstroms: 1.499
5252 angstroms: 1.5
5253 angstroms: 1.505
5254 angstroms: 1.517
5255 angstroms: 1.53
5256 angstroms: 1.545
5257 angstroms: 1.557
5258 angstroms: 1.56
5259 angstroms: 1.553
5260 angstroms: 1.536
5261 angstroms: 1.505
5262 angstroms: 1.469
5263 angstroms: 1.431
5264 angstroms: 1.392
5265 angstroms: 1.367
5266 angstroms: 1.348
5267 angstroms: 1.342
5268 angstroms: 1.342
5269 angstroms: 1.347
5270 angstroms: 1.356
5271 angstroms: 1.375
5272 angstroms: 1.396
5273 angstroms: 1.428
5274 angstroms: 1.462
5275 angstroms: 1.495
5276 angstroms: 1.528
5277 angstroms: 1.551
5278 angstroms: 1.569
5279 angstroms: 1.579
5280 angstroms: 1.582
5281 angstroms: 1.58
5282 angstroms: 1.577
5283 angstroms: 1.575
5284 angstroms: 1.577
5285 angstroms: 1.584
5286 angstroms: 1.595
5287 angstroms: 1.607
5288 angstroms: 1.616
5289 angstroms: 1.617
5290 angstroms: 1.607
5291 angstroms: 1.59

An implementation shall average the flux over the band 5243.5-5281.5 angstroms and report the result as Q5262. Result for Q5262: 1.49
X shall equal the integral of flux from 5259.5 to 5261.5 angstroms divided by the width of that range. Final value 1.52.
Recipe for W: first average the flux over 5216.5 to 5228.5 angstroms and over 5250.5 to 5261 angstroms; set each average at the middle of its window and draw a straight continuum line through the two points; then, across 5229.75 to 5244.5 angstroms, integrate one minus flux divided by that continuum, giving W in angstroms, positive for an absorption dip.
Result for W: -0.41 angstroms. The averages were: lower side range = 1.49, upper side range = 1.53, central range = 1.55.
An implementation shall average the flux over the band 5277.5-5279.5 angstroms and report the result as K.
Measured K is 1.57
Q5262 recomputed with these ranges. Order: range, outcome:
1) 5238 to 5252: 1.55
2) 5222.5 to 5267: 1.51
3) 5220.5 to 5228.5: 1.48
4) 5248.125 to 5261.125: 1.53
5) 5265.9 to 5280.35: 1.45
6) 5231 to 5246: 1.55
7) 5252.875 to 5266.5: 1.49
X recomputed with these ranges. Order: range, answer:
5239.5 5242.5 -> 1.58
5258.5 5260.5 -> 1.54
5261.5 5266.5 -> 1.4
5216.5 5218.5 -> 1.51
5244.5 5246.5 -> 1.54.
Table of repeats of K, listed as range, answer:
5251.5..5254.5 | 1.51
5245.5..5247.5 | 1.53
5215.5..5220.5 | 1.51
